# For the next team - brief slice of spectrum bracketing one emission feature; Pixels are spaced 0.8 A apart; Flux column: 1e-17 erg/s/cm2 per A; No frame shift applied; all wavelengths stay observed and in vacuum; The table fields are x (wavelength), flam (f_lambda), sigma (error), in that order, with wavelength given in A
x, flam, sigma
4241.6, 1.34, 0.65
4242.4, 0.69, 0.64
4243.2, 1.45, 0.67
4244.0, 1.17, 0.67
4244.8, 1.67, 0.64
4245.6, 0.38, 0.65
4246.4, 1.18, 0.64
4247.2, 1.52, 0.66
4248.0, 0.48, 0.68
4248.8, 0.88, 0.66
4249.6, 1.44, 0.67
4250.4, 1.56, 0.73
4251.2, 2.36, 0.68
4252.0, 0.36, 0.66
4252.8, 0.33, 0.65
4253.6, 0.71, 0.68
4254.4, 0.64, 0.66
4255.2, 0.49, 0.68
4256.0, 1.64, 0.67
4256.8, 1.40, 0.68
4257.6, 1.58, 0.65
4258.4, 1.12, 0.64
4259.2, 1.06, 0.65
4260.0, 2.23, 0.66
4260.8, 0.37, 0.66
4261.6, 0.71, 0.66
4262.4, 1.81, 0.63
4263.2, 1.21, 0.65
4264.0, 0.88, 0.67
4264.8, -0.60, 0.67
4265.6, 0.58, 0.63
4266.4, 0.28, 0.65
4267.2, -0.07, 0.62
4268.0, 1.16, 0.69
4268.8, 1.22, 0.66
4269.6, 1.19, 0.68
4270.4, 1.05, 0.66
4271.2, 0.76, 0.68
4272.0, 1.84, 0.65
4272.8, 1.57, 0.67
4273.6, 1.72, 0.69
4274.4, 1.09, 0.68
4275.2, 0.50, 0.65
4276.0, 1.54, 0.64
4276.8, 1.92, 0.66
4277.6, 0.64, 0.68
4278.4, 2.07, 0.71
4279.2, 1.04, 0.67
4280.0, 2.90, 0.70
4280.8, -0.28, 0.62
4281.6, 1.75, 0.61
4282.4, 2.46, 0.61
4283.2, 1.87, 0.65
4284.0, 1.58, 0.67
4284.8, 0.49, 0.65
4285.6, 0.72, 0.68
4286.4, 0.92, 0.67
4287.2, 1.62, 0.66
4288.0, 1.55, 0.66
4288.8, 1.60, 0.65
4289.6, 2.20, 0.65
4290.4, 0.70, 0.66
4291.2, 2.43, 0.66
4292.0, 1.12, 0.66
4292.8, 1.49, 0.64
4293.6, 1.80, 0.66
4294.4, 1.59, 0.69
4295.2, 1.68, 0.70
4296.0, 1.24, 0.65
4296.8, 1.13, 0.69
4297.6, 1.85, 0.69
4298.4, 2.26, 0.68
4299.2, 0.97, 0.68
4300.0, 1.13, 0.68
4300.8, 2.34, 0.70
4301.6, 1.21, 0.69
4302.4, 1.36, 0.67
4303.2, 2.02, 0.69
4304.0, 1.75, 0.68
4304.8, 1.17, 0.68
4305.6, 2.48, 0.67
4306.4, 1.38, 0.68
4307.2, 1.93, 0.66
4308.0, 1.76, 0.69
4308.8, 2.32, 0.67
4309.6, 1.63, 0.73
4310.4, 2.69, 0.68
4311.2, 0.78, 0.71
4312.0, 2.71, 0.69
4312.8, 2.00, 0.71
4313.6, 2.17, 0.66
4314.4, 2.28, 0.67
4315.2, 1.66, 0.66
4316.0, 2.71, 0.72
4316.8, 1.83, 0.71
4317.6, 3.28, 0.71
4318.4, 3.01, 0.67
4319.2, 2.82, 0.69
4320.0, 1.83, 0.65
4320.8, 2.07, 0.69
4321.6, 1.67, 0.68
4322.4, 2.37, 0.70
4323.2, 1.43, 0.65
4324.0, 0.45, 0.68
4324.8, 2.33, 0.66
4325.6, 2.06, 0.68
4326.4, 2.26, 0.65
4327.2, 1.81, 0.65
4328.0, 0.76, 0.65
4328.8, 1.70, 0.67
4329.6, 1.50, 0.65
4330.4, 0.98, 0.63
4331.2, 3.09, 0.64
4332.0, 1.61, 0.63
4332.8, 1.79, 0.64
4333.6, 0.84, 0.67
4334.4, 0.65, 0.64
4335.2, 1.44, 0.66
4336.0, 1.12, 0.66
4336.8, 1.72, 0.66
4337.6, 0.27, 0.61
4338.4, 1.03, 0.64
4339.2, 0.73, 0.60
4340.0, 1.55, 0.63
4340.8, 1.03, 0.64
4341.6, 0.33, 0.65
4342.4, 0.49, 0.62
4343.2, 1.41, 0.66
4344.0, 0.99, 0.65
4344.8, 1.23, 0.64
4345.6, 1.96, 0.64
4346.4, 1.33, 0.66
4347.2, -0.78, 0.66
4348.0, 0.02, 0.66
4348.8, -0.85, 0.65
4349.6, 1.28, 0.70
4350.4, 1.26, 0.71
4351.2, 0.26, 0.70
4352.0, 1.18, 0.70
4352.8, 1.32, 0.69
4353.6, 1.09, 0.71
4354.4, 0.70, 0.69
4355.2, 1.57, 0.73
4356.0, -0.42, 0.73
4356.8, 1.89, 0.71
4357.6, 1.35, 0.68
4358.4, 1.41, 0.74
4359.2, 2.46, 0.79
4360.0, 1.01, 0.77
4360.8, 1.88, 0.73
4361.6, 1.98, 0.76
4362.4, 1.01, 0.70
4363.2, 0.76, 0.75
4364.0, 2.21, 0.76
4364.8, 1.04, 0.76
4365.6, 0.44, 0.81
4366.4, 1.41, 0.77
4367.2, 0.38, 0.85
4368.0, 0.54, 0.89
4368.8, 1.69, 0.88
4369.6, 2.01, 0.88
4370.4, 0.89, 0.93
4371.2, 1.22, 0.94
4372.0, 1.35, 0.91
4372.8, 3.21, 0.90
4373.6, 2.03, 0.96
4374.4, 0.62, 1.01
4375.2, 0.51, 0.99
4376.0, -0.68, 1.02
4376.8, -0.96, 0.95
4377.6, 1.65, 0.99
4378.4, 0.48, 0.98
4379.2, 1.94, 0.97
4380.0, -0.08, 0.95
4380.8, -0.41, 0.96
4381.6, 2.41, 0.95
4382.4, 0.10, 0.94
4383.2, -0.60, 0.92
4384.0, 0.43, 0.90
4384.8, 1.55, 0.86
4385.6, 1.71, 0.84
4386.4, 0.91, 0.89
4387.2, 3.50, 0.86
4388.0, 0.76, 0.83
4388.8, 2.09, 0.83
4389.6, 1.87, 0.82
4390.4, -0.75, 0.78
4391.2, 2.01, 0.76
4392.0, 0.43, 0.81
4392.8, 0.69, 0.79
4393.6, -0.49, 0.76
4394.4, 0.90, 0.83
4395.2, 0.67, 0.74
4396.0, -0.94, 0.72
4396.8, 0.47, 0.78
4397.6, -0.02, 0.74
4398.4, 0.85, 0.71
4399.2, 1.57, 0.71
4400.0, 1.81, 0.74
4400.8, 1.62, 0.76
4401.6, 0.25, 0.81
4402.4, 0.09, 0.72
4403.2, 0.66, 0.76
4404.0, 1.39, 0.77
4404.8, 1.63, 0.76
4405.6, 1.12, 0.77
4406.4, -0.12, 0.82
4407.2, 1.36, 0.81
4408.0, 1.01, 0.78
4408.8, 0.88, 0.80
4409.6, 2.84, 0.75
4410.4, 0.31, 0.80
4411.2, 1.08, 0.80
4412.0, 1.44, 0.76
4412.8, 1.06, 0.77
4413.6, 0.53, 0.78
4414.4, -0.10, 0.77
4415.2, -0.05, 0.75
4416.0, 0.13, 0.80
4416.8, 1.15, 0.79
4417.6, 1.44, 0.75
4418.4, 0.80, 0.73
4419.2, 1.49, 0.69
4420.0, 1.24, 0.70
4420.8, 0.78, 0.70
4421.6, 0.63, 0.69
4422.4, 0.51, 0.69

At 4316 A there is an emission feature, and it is C III] 1909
